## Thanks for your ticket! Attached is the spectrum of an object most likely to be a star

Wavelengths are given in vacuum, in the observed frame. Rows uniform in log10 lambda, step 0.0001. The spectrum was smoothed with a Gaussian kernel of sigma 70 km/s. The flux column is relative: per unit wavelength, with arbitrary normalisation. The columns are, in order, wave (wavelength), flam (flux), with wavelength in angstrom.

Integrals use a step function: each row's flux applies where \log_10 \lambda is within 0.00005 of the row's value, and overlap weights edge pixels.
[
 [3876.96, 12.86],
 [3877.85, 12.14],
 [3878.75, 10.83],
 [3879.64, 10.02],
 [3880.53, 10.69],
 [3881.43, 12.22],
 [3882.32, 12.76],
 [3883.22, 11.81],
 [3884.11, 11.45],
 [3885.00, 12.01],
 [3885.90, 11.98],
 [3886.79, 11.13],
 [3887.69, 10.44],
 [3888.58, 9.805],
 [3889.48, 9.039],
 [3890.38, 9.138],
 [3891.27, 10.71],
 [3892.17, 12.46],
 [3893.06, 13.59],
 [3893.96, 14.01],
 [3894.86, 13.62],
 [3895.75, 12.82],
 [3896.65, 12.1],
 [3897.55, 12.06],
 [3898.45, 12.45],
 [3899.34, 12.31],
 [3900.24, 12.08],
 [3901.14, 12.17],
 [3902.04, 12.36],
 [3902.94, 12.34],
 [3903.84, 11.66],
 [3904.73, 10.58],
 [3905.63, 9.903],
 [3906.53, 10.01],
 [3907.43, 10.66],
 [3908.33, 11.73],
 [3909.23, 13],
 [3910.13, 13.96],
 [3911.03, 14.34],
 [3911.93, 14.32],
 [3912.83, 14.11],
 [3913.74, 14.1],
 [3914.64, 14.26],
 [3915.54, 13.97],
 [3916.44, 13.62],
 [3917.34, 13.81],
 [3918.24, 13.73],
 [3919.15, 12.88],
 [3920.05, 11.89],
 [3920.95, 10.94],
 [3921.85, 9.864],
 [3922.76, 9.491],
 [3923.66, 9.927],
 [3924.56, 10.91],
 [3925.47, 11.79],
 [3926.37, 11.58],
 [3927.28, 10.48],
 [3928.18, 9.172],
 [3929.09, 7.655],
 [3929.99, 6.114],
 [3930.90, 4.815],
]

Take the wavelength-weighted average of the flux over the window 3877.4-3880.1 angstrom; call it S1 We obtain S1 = 11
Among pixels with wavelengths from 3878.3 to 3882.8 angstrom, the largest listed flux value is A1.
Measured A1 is 12.76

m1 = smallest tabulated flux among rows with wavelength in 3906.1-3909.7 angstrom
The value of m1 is 10.01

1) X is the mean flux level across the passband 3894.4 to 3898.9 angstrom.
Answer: 12.6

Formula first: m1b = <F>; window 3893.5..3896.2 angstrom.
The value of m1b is 13.5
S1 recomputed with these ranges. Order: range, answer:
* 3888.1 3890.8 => 9.33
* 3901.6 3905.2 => 11.7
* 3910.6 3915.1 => 14.2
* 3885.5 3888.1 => 11.2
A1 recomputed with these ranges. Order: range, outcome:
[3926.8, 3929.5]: 10.48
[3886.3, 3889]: 11.13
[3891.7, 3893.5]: 13.59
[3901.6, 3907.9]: 12.36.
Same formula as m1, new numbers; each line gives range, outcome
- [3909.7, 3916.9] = 13.62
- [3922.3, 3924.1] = 9.491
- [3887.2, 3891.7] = 9.039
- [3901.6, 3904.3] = 11.66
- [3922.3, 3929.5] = 7.655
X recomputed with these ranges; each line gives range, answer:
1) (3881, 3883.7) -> 12.3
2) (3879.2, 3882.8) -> 11.4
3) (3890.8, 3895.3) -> 12.9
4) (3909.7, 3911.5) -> 14.2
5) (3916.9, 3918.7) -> 13.7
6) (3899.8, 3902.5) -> 12.2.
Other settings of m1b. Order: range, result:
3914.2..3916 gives 14.1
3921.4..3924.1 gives 9.75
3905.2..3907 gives 9.96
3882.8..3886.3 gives 11.8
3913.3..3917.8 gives 14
